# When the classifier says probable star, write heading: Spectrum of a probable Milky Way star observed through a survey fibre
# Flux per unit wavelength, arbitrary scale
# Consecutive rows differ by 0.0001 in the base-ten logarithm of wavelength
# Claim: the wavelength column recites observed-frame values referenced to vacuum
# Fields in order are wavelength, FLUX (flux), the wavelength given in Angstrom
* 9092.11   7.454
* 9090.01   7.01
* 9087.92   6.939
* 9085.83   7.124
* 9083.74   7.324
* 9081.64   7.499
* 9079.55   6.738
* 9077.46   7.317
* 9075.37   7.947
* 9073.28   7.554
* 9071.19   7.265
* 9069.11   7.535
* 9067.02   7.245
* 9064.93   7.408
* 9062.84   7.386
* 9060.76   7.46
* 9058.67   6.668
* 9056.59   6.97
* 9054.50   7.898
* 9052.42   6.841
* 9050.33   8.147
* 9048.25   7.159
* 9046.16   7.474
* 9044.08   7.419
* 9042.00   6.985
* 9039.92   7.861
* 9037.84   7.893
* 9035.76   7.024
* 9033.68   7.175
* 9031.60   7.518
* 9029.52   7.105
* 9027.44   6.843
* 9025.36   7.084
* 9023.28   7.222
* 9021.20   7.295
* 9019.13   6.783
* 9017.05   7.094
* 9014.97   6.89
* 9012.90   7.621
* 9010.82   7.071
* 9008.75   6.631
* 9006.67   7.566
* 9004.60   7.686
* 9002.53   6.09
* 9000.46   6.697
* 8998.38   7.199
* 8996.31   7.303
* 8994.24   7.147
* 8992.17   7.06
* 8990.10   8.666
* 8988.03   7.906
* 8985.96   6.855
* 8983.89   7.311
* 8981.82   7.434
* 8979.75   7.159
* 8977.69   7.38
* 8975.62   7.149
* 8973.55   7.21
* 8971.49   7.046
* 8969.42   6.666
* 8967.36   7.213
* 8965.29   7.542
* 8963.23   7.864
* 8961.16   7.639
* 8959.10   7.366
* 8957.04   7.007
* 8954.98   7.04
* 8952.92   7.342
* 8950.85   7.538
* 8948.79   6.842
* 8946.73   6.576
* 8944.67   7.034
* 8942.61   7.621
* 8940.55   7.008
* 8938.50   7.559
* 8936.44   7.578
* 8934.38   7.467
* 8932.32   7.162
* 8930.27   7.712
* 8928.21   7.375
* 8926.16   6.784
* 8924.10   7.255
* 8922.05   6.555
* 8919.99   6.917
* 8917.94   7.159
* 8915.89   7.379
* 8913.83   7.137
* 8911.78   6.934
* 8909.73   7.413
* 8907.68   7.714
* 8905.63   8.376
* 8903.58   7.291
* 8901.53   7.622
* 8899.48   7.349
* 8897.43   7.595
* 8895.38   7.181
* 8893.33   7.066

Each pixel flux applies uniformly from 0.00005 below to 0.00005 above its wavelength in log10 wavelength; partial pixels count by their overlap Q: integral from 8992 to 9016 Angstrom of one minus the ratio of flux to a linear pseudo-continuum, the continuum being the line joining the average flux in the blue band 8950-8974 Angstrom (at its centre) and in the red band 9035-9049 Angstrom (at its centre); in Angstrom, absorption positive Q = 0.9 Angstrom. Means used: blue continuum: 7.29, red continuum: 7.42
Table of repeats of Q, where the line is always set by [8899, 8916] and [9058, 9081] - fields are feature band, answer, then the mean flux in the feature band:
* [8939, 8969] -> 0.7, 7.25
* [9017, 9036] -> 0.7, 7.12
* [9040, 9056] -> -0.2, 7.43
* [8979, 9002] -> 0.3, 7.31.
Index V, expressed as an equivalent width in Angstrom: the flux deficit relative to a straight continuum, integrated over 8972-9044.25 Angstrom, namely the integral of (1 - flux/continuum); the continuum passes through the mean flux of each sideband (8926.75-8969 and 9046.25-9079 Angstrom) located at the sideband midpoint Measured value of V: 1.10 Angstrom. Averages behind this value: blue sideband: 7.31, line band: 7.23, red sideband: 7.38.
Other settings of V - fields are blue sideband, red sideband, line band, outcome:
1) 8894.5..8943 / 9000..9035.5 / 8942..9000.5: -0.60 Angstrom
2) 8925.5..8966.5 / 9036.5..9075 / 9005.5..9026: 0.67 Angstrom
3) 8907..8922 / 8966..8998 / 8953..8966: -0.25 Angstrom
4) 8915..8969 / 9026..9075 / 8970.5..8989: 0.03 Angstrom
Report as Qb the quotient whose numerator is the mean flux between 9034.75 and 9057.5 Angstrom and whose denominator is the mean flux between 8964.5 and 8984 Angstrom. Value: 1.03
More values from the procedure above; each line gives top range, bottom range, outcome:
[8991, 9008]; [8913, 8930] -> 1.00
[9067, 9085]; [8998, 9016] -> 1.05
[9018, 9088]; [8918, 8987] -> 1.01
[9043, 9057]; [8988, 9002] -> 1.01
